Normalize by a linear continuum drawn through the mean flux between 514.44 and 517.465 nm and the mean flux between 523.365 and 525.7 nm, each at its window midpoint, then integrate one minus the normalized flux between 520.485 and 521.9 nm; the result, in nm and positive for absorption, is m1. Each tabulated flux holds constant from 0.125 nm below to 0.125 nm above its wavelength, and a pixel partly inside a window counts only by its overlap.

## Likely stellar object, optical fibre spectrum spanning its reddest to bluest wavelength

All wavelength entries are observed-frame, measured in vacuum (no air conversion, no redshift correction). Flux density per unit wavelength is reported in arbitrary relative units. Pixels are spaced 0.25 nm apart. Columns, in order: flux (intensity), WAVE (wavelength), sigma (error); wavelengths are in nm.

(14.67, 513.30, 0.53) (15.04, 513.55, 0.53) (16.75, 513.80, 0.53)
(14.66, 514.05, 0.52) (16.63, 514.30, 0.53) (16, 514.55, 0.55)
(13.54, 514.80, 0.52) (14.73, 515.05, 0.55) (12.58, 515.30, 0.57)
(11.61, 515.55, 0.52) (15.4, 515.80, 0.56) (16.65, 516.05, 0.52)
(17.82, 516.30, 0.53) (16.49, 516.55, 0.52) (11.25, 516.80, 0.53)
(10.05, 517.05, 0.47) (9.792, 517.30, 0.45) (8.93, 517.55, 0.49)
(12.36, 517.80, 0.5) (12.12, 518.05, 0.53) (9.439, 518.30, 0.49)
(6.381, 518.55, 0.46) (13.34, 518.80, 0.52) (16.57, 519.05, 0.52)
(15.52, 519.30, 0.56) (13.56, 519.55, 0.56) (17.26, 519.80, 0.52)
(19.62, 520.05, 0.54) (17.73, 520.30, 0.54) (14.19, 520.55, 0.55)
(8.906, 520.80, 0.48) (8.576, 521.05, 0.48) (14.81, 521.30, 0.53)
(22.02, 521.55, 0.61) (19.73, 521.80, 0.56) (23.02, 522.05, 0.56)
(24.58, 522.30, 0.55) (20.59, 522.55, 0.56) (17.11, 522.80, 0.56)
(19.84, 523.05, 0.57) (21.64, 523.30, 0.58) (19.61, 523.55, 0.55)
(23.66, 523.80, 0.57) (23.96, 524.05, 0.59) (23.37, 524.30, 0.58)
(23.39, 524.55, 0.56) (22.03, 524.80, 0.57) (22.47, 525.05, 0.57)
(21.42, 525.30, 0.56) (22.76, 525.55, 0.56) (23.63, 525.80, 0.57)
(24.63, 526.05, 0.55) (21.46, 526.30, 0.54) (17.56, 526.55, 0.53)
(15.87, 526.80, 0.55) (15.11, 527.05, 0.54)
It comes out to 0.34 nm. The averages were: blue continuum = 13.8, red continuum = 22.5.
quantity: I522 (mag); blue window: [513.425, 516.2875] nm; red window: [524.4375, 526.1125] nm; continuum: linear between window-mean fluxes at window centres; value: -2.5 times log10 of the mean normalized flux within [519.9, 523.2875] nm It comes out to 0.13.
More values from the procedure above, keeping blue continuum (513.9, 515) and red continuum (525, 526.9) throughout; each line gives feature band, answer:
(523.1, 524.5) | -0.11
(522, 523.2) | -0.08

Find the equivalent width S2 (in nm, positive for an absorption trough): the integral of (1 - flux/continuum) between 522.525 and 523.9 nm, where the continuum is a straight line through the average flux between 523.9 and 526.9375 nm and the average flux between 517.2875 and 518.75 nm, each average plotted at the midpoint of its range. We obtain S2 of -0.15 nm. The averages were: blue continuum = 10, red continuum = 21.9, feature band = 20.3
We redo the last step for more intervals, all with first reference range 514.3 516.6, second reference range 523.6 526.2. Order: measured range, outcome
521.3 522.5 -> -0.055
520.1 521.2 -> 0.366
